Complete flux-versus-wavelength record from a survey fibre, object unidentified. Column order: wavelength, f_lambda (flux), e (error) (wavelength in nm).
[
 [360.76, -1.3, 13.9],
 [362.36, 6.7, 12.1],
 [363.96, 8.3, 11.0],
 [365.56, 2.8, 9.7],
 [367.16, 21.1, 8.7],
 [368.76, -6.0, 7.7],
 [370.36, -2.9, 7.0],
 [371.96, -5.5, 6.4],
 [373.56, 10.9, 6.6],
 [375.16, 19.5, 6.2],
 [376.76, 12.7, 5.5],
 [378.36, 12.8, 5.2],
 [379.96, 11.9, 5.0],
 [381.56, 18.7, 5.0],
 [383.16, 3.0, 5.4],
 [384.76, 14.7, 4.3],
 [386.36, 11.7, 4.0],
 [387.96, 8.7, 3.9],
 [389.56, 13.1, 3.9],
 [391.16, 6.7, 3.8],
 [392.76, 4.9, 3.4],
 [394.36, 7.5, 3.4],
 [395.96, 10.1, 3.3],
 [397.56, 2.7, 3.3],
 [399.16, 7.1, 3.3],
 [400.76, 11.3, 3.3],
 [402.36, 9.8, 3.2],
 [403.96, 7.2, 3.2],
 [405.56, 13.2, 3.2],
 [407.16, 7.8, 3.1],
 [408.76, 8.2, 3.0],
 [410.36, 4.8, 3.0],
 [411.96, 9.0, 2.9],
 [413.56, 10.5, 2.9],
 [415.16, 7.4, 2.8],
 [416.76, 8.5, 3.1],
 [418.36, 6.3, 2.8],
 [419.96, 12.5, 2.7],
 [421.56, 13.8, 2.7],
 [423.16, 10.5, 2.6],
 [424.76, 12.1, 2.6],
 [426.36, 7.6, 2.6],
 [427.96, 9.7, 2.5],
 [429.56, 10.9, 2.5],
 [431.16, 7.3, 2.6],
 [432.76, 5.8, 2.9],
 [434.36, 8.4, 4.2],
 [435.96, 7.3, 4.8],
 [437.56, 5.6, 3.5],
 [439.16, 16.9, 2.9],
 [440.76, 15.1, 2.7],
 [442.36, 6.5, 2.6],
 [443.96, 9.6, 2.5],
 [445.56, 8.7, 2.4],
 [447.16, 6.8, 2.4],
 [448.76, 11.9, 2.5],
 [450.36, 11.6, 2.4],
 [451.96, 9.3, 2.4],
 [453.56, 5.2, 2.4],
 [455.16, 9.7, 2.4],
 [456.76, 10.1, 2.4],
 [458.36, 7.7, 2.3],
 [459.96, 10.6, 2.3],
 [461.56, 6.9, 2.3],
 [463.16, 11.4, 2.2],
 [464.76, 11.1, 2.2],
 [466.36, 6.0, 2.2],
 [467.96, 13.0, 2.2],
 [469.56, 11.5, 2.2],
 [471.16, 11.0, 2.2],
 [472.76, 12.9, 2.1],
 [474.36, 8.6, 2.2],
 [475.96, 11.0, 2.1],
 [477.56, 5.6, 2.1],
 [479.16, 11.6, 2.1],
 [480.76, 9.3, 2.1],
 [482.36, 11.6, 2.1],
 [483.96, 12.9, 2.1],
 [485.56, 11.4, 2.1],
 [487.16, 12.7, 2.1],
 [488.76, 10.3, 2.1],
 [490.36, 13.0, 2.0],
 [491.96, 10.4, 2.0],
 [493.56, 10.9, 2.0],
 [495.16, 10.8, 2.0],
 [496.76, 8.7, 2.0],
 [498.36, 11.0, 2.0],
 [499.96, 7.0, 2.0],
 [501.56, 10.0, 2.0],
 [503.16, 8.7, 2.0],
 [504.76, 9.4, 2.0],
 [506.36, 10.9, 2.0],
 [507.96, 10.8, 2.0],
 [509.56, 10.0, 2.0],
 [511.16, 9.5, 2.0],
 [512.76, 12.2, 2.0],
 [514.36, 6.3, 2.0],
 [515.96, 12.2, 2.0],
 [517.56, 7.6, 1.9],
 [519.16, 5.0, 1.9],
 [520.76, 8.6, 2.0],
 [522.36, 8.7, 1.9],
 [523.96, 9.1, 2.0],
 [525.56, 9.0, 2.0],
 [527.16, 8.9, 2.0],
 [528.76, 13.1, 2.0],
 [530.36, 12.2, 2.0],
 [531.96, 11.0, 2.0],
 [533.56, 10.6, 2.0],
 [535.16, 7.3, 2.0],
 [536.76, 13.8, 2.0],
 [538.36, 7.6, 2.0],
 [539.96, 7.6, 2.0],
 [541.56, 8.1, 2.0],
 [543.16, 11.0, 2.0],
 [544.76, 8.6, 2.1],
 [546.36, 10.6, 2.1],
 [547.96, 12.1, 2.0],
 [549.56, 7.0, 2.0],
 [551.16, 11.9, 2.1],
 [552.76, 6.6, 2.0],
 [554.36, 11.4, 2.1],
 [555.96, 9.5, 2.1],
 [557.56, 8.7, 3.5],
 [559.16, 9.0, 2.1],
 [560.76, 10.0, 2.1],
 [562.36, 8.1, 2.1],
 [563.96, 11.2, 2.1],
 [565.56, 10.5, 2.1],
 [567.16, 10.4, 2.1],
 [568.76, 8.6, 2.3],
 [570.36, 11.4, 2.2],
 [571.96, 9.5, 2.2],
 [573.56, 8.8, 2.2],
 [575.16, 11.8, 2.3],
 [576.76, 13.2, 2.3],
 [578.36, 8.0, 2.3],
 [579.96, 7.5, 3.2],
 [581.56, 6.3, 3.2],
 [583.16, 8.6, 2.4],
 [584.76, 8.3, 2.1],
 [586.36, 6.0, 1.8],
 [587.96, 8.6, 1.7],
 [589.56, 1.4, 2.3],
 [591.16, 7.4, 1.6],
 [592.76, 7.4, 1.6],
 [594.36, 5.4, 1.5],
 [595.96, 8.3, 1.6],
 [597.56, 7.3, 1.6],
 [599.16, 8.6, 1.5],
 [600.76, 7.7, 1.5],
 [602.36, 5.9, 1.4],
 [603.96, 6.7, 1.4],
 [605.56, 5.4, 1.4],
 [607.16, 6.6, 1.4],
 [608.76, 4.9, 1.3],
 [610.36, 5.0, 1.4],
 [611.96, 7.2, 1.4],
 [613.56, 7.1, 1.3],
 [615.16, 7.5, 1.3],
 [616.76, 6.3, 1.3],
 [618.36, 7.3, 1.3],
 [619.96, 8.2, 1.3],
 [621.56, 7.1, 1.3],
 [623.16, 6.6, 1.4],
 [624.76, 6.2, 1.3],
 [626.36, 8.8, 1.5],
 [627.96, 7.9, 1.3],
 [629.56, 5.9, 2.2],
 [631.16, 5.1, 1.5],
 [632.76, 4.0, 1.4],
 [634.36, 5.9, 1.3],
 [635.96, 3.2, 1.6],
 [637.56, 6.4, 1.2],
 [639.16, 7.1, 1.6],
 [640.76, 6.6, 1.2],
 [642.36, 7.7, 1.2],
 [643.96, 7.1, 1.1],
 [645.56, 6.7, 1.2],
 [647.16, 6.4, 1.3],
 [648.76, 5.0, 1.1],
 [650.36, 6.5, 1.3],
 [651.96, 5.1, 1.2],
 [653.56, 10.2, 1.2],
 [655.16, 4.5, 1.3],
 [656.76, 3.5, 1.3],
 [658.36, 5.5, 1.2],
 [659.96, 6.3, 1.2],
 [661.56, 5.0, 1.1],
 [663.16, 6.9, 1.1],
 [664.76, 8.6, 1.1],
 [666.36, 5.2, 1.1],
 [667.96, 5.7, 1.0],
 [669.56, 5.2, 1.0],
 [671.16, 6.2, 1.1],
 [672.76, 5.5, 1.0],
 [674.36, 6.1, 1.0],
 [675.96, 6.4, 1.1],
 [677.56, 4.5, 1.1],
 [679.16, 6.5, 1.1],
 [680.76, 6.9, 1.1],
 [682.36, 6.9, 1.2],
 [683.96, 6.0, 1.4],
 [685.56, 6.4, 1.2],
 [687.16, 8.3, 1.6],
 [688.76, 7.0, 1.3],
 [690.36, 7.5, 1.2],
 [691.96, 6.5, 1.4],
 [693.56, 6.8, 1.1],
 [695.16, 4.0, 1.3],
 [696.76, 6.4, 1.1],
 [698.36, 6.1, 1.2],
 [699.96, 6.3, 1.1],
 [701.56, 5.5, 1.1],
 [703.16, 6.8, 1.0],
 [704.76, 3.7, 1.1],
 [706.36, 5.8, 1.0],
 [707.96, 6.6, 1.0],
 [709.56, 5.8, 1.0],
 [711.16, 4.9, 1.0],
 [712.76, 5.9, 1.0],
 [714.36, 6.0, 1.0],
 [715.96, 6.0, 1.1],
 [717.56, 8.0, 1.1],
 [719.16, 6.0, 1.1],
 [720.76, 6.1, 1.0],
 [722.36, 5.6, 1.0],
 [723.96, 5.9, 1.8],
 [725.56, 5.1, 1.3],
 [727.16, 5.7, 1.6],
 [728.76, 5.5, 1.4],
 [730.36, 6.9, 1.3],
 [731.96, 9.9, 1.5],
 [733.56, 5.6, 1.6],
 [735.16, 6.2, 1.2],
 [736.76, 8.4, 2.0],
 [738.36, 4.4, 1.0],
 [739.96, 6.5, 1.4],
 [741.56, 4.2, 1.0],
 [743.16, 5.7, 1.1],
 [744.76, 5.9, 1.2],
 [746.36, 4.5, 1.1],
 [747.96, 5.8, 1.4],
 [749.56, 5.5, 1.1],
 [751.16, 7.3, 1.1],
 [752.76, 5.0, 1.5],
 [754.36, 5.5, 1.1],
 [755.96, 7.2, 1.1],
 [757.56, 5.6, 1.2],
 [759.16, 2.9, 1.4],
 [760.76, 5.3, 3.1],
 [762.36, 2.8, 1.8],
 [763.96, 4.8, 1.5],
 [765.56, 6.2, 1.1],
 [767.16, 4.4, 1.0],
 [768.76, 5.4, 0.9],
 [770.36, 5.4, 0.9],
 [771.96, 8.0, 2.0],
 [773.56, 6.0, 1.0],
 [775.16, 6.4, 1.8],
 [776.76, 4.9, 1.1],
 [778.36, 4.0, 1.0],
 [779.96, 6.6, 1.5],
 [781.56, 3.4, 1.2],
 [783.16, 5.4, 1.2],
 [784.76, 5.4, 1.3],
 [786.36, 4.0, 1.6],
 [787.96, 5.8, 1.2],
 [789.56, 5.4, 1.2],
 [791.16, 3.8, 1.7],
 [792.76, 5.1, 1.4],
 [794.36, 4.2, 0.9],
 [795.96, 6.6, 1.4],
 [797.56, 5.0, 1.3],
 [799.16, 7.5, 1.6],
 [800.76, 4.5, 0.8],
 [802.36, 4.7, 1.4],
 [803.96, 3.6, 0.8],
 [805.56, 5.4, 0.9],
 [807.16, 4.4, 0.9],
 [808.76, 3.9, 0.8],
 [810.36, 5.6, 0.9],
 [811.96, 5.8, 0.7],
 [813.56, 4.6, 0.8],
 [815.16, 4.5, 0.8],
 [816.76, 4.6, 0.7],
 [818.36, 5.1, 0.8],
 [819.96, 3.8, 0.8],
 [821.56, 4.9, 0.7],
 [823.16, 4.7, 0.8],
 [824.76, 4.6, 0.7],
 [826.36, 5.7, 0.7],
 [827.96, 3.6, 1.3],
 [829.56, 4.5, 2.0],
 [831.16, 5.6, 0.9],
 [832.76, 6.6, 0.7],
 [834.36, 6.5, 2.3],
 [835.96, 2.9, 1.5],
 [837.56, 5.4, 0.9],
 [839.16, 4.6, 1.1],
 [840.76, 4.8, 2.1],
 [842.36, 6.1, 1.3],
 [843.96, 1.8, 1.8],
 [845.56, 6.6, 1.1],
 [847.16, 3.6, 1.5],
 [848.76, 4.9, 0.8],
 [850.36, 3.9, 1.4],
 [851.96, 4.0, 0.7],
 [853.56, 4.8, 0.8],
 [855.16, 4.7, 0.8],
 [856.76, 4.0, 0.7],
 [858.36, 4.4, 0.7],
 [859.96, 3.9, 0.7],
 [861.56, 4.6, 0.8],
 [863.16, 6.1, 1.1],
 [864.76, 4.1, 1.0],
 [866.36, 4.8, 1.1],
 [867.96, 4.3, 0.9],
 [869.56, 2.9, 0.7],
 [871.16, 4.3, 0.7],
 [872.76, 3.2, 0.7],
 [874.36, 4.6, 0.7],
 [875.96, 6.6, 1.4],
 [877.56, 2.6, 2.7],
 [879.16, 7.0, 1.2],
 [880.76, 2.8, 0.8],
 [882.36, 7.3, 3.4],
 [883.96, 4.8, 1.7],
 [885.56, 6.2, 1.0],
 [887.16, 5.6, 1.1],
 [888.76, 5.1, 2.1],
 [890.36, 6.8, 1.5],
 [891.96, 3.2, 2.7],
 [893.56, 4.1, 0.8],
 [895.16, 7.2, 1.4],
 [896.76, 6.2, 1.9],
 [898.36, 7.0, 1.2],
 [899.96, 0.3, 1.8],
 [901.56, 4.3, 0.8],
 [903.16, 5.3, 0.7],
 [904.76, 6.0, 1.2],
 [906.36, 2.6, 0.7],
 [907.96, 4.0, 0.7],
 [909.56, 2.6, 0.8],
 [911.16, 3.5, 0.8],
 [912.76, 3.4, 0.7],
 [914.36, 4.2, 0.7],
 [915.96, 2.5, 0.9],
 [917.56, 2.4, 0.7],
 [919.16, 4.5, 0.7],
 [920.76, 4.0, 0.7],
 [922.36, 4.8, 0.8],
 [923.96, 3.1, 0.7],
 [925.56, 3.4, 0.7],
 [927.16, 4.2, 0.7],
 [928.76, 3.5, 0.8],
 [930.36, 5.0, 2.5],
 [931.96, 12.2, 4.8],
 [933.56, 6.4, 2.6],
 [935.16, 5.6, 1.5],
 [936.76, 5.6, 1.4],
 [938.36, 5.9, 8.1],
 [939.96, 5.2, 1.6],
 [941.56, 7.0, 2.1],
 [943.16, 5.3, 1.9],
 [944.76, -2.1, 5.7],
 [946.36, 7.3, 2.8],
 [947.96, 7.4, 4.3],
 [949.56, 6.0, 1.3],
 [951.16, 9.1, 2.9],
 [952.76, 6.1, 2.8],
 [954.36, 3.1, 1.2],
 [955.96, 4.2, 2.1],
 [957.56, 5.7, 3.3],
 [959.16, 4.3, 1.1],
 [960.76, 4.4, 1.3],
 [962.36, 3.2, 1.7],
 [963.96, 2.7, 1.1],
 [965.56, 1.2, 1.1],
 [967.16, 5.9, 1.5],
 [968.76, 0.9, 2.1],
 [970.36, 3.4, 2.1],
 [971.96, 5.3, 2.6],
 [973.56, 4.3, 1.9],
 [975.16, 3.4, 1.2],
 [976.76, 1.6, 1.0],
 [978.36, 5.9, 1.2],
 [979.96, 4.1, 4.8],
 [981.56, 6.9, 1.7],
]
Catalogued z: 0.505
